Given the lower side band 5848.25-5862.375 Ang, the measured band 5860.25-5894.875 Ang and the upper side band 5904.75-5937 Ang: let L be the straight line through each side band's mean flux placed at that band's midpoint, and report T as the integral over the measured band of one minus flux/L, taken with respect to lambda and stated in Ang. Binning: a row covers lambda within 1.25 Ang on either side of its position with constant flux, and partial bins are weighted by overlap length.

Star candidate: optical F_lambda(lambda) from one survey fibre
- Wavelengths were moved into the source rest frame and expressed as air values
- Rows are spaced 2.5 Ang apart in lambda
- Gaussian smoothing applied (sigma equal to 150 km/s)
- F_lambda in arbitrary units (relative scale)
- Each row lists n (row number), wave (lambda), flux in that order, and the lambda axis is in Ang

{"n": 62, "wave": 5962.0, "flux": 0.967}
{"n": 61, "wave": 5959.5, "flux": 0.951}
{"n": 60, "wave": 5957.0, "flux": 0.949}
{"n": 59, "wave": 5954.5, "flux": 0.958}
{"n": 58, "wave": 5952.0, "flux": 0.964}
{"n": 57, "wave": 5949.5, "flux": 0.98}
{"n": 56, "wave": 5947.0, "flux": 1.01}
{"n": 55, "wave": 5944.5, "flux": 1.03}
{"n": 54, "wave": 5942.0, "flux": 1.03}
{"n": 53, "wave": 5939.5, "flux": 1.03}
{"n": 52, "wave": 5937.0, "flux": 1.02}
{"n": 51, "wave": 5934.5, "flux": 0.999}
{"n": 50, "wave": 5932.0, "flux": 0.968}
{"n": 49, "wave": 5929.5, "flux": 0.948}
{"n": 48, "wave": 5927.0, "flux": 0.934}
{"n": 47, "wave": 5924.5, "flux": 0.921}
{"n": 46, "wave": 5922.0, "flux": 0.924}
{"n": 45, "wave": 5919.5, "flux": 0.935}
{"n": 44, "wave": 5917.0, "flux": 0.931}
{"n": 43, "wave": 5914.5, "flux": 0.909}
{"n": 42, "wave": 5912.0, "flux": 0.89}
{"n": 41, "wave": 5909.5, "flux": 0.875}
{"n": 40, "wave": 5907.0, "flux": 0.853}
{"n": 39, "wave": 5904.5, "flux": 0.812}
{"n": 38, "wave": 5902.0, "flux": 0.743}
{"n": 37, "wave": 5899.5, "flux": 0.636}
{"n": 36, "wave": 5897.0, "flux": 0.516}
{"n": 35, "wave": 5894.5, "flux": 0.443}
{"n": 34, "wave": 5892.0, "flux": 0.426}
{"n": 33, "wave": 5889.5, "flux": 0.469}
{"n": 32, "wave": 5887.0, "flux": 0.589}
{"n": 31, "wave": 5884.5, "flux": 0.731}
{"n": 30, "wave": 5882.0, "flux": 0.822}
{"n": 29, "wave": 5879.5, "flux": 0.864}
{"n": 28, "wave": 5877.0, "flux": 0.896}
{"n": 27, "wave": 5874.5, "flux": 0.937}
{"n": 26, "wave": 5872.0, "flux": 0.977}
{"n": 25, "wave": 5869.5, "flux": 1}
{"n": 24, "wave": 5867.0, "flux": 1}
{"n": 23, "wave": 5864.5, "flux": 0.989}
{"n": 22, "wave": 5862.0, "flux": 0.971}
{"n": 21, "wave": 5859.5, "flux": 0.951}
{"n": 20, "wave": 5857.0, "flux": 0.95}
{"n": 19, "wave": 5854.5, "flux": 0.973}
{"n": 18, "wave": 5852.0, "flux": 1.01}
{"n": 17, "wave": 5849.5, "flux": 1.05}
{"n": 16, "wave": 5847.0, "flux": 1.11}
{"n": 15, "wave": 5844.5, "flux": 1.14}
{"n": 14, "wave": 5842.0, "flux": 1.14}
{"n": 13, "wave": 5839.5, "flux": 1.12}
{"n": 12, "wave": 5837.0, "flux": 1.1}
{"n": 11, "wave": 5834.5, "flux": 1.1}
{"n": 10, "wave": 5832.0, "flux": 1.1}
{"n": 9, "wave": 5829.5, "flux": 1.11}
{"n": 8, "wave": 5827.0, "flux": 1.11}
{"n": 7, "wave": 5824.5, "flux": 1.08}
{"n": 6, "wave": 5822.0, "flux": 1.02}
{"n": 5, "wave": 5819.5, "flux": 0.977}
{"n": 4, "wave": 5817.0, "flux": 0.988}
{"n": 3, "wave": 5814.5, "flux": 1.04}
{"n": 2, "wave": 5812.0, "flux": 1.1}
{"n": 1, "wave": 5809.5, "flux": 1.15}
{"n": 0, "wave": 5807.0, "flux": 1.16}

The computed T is 5.8 Ang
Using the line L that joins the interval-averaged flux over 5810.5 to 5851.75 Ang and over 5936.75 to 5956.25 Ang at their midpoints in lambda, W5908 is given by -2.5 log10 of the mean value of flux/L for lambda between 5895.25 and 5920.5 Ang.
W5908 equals 0.268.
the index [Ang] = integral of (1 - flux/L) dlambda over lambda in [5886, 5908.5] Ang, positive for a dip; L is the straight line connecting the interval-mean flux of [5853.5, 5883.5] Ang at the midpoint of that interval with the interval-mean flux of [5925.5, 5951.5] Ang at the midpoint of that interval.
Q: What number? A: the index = 8.20 Ang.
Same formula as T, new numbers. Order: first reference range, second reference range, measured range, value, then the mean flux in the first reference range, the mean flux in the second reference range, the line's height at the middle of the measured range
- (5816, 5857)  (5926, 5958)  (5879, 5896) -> 7.0 Ang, 1.07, 0.987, 1.03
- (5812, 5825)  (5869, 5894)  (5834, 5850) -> -3.3 Ang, 1.03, 0.754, 0.924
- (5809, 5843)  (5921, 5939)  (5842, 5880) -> 1.7 Ang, 1.08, 0.963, 1.04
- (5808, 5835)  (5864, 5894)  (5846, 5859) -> -1.3 Ang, 1.07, 0.795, 0.922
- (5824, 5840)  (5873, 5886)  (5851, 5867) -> -0.3 Ang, 1.1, 0.847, 0.958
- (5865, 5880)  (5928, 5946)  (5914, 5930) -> 1.0 Ang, 0.952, 1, 0.991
